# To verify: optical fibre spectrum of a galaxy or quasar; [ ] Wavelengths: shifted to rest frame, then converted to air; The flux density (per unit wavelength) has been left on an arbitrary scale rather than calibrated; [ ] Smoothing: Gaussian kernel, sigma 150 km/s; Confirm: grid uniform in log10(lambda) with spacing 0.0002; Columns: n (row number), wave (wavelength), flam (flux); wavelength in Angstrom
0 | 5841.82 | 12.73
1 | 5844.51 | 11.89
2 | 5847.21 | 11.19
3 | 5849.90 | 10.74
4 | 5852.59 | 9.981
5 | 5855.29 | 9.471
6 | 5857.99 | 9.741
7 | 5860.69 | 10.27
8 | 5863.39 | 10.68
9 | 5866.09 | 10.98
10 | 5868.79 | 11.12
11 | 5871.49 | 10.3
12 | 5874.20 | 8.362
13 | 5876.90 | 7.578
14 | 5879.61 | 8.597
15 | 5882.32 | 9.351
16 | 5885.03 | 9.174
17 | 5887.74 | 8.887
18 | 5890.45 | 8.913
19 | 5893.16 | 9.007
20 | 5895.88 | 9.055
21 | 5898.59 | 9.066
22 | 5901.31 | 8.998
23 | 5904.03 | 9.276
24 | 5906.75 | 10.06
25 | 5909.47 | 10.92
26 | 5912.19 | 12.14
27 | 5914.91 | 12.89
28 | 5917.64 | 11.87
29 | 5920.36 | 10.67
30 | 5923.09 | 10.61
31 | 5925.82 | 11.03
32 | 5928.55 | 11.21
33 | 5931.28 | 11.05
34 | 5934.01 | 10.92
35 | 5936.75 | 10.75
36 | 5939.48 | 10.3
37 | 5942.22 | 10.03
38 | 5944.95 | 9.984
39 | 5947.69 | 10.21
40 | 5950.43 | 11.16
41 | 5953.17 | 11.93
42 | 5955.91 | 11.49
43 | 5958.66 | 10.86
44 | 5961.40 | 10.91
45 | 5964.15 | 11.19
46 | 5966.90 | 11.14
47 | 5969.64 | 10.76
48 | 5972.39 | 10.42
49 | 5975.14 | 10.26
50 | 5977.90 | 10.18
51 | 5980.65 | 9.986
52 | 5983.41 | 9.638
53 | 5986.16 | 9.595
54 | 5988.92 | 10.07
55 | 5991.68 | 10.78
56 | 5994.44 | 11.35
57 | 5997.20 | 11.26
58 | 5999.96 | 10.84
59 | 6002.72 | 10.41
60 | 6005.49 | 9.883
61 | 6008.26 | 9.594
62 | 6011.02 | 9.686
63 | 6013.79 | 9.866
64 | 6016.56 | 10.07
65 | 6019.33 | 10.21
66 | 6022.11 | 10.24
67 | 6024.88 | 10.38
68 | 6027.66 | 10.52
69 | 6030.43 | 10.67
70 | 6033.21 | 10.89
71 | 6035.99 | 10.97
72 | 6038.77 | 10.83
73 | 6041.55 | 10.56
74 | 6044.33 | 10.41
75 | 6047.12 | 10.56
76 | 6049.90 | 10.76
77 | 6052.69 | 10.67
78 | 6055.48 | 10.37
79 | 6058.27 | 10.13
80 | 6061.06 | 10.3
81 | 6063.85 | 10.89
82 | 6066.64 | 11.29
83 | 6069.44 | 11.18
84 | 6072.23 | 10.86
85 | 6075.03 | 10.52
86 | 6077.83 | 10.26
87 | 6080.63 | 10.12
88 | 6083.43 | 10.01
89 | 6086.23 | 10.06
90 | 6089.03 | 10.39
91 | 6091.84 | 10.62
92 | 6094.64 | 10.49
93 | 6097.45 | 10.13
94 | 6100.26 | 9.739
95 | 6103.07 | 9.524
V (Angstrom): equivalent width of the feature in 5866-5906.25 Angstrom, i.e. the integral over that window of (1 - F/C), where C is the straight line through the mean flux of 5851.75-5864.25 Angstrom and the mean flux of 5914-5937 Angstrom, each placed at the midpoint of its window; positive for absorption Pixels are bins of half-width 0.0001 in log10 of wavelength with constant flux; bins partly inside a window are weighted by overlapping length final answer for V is 4.9 Angstrom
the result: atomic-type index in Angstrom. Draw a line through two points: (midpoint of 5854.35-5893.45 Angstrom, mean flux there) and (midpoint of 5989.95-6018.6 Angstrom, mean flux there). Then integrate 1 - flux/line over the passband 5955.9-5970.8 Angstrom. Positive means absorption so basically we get -1.37 Angstrom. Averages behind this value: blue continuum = 9.51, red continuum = 10.4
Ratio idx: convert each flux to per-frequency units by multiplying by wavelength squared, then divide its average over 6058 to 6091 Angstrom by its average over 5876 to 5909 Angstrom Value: 1.23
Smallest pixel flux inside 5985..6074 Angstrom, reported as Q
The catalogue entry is 9.594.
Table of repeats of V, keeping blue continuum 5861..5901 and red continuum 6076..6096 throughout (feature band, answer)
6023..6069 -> -2.4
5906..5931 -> -4.6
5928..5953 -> -2.7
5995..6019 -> -0.7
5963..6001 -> -2.7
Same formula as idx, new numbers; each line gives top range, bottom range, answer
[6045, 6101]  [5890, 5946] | 1.06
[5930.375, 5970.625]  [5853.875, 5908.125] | 1.18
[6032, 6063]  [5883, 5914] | 1.15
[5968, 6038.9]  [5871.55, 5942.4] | 1.07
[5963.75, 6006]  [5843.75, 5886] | 1.10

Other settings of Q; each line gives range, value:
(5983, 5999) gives 9.595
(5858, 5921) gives 7.578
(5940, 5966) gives 9.984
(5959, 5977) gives 10.26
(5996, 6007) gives 9.883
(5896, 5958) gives 8.998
